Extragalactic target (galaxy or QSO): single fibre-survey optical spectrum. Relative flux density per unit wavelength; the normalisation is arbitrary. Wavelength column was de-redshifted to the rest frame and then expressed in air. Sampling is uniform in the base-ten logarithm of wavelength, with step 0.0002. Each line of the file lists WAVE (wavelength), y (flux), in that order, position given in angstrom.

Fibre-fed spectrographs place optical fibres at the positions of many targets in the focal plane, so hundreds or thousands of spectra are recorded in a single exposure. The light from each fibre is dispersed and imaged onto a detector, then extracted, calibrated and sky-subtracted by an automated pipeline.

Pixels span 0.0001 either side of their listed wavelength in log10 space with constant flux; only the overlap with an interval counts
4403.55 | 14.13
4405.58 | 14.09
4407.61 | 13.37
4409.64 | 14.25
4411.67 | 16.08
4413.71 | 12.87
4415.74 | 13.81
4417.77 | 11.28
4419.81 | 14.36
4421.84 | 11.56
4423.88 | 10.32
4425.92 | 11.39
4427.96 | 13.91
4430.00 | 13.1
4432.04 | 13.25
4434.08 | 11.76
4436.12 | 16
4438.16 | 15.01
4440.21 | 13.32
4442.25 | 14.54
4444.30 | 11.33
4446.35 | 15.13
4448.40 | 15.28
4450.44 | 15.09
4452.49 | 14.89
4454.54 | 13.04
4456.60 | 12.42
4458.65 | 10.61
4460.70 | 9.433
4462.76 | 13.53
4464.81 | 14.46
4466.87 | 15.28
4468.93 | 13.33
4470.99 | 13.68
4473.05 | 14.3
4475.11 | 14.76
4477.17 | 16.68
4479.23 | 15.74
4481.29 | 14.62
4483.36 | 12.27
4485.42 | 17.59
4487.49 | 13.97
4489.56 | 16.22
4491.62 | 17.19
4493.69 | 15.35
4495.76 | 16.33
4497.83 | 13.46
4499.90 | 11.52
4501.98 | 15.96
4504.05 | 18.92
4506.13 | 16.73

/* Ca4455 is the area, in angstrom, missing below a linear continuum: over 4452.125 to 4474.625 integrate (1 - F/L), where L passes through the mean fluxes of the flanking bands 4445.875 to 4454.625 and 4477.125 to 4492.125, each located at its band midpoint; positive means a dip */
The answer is 2.8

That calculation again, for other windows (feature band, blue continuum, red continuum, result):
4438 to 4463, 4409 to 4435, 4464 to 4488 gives 1.0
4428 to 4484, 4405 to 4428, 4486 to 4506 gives 1.8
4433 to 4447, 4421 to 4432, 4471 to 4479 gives -0.9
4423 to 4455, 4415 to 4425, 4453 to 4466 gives -3.4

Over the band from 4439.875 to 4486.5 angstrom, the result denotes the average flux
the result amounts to 14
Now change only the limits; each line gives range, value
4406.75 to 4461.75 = 13.2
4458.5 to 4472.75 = 13.1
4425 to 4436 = 13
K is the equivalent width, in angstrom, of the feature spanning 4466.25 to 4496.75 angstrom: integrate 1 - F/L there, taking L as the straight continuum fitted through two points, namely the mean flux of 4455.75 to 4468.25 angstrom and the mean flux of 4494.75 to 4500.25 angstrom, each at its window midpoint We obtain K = -3.9 angstrom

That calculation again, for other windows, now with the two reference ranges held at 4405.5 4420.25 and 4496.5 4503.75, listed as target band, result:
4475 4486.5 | -0.9 angstrom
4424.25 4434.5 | 0.9 angstrom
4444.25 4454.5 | -0.4 angstrom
